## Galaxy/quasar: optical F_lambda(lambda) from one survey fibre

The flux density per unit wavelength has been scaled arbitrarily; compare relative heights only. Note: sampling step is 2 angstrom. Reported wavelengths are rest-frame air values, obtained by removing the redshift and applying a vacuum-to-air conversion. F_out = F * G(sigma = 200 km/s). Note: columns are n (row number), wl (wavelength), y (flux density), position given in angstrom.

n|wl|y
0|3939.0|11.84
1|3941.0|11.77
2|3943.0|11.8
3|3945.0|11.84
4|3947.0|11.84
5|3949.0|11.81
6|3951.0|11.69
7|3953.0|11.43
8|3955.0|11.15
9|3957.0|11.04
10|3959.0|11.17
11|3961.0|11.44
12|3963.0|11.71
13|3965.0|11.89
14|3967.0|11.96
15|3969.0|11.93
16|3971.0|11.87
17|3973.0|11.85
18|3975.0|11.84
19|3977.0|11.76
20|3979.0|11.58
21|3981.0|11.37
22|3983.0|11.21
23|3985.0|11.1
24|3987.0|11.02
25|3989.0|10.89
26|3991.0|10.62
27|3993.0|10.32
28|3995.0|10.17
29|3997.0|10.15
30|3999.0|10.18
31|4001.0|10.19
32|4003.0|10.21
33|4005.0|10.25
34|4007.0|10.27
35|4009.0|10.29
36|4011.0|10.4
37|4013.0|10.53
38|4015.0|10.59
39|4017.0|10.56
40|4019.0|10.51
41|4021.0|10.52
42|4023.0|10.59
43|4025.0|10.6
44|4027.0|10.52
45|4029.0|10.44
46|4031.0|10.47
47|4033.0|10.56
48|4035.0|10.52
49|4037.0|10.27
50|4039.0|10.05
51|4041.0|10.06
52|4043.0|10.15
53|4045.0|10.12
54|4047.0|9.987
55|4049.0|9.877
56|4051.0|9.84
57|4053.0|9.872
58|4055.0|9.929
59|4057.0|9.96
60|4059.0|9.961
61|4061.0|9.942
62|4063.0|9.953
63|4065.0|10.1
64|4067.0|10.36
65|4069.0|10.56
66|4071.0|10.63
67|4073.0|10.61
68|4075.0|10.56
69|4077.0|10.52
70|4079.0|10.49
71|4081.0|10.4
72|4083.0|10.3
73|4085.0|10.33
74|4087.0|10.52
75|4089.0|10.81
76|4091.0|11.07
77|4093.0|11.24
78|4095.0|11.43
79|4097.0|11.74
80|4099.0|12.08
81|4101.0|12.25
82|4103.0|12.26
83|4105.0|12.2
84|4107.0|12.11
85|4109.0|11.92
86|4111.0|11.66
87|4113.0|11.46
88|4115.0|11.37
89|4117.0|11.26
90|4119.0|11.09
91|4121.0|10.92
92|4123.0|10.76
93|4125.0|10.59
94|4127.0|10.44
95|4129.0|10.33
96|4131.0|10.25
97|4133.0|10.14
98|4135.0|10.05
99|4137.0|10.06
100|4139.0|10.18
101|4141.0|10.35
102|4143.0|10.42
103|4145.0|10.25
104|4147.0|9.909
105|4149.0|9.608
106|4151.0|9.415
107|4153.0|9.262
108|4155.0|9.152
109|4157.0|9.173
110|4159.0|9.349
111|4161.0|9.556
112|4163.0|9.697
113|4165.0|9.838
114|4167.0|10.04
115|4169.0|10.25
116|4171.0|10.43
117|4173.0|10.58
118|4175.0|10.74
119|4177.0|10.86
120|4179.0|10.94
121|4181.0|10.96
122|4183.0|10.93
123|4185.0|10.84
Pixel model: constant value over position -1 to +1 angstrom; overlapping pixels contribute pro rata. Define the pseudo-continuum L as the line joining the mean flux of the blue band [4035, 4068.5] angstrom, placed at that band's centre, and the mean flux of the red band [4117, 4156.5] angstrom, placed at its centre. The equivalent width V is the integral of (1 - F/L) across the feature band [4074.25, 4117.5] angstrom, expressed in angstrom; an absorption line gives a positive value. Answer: -4.9 angstrom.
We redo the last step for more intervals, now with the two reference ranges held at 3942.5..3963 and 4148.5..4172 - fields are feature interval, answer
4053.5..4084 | 0.6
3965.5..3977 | -0.5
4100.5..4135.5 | -4.0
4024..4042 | 0.7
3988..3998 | 0.7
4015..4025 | 0.3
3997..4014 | 1.2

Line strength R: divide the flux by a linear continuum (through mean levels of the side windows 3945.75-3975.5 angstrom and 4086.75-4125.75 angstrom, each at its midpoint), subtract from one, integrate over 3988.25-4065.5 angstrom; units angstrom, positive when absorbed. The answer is 8.6 angstrom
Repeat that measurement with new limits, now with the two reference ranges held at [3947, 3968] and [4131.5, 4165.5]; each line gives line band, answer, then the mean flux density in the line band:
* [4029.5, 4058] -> 1.7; 10.1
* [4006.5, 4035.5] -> 1.2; 10.5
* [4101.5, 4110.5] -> -1.7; 12.1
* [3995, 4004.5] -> 0.8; 10.2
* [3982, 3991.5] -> 0.2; 11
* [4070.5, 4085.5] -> -0.1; 10.5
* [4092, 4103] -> -1.6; 11.8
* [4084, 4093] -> -0.3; 10.7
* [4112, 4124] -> -1.3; 11.1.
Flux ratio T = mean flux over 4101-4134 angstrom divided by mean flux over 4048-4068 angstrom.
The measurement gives 1.1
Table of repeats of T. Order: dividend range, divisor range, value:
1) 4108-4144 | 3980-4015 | 1.02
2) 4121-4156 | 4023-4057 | 0.99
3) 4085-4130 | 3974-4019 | 1.06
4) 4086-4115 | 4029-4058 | 1.15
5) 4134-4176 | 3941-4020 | 0.89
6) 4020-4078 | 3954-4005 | 0.92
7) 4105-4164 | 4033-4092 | 1.01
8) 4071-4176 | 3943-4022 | 0.96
